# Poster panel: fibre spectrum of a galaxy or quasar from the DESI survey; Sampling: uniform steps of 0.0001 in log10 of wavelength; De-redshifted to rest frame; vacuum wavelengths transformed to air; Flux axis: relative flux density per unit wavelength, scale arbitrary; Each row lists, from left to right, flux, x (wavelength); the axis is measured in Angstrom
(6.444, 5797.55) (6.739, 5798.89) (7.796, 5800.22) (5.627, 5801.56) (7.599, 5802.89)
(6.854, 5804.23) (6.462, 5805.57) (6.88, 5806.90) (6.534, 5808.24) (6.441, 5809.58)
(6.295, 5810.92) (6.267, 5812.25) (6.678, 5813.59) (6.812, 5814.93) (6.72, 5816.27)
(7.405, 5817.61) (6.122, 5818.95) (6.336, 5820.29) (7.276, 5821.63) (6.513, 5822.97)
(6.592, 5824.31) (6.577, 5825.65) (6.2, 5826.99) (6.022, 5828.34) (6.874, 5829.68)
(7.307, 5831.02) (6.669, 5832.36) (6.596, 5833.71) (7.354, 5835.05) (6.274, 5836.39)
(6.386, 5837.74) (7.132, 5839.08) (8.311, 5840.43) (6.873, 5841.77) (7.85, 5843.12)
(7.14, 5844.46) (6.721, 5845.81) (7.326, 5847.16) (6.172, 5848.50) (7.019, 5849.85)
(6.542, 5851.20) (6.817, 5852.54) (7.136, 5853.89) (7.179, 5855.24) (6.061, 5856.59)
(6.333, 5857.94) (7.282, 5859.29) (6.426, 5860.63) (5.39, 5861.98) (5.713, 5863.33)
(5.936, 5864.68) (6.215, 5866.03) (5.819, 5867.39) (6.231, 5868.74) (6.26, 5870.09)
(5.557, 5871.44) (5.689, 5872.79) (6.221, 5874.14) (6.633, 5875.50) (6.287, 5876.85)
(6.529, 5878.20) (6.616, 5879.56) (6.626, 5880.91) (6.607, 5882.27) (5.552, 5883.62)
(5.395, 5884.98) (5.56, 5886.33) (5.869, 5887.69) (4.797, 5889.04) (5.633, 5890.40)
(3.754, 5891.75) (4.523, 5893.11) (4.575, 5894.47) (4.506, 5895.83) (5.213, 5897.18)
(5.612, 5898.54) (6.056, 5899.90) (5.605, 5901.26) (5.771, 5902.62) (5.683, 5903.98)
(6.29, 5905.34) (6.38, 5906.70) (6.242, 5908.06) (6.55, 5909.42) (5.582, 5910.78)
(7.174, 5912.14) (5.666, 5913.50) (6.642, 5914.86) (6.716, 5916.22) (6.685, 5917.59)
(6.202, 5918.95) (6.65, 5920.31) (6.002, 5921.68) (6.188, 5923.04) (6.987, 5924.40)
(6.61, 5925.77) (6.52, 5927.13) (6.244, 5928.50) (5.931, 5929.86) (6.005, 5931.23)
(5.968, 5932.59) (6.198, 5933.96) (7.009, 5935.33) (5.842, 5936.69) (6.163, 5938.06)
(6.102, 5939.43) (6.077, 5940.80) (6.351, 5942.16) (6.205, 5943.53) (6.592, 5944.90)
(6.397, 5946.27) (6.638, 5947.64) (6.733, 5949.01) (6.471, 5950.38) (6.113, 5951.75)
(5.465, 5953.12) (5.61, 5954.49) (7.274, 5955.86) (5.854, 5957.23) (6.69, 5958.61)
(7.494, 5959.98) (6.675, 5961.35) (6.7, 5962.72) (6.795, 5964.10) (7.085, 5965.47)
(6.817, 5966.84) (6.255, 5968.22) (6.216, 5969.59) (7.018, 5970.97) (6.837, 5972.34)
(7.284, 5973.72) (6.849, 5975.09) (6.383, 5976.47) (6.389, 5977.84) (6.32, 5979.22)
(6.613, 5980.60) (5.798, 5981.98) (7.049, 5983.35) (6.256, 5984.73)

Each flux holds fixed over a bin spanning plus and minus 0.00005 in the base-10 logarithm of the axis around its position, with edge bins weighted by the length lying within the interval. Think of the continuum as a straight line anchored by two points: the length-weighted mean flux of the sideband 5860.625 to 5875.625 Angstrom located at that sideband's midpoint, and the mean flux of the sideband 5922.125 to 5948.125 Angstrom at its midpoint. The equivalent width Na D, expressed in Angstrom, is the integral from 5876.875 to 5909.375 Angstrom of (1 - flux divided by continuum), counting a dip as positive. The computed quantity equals 2.3 Angstrom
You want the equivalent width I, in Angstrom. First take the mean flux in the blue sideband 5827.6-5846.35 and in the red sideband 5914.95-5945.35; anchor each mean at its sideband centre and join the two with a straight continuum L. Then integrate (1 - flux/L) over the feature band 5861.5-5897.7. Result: 5.3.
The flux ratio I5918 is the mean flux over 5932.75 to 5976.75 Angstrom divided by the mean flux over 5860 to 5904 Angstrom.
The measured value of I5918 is 1.14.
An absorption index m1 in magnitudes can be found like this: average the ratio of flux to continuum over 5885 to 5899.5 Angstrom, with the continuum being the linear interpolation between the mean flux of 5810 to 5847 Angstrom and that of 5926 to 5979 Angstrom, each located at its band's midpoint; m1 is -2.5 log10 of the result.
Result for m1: 0.30 mag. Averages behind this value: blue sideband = 6.79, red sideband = 6.46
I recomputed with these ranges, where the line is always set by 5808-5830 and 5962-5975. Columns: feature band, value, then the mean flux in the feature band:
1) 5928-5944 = 1.3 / 6.18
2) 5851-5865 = 0.4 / 6.45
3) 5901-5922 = 1.4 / 6.26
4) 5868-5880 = 0.8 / 6.22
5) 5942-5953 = 0.6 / 6.39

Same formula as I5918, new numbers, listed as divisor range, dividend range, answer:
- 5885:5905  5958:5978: 1.29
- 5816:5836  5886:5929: 0.88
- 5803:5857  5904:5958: 0.93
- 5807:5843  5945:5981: 0.98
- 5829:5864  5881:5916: 0.83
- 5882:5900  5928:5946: 1.19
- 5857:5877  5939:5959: 1.03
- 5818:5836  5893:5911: 0.85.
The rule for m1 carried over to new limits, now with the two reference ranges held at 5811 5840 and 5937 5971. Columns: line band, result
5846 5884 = 0.04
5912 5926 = 0.01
